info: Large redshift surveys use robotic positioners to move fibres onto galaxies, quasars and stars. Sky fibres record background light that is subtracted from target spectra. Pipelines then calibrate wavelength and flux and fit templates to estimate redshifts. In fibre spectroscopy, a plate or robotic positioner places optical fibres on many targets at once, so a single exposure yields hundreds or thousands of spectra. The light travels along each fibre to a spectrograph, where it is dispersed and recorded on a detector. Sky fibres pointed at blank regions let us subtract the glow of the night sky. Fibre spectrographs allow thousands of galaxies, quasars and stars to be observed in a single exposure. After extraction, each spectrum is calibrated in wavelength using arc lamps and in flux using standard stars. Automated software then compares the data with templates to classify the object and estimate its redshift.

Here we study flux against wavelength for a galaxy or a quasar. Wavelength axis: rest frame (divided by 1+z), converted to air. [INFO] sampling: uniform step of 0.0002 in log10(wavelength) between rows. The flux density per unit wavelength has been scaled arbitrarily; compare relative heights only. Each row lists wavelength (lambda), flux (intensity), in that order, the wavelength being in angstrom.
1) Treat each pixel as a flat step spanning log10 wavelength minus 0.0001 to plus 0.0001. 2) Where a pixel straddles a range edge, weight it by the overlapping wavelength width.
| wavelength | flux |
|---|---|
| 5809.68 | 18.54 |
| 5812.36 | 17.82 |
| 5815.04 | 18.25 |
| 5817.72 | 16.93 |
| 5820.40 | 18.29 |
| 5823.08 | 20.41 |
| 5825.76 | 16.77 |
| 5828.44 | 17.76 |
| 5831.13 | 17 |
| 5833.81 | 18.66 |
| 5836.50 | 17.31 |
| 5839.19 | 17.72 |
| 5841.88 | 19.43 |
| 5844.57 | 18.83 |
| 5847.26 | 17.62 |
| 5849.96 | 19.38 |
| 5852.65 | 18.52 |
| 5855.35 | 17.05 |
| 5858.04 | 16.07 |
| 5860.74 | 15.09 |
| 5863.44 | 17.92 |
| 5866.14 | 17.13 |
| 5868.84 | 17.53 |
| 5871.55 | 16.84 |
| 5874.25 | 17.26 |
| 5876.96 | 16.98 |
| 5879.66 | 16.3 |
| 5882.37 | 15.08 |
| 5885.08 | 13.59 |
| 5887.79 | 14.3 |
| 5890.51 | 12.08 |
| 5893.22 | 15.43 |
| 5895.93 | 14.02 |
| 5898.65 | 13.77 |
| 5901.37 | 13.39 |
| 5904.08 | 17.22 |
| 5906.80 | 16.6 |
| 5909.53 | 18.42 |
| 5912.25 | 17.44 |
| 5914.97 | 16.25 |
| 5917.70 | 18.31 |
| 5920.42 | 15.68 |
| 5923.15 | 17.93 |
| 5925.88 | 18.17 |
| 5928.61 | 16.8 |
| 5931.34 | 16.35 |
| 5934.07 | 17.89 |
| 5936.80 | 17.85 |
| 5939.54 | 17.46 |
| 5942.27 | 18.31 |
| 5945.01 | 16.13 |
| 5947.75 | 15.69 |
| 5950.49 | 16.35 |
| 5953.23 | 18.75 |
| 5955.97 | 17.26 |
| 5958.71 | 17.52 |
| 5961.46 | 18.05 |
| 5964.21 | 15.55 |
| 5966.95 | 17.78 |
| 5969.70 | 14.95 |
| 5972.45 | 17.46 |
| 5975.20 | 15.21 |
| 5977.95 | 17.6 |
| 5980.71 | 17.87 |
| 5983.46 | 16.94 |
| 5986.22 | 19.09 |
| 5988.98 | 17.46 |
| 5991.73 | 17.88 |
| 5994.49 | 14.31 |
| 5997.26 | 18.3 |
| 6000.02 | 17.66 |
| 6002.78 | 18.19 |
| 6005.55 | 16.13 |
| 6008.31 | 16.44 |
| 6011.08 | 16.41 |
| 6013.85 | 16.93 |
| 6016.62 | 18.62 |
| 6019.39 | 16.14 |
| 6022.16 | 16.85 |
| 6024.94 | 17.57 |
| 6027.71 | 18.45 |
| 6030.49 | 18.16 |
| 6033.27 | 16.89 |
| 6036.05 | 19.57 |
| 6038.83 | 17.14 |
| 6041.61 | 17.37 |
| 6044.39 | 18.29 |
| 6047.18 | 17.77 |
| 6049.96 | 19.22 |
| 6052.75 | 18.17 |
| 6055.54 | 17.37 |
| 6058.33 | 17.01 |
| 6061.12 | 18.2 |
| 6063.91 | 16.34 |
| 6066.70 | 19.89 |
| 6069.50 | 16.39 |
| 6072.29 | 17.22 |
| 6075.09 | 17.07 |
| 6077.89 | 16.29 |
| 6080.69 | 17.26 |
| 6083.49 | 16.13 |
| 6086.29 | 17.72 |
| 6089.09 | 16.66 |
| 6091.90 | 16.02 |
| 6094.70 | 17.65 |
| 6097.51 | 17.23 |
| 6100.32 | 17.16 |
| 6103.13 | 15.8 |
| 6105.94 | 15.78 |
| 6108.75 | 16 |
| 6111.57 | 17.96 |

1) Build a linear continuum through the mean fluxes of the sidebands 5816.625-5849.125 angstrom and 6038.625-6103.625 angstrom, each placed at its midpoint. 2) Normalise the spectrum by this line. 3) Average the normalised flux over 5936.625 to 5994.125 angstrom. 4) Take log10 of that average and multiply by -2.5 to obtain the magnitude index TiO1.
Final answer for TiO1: 0.03 mag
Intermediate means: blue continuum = 18.1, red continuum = 17.3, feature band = 17.1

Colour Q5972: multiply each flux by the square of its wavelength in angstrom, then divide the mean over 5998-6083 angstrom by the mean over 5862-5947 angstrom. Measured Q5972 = 1.1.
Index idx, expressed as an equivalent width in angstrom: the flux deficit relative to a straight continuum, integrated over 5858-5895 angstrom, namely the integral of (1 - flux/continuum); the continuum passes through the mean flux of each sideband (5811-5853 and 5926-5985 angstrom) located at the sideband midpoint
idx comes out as 4.11 angstrom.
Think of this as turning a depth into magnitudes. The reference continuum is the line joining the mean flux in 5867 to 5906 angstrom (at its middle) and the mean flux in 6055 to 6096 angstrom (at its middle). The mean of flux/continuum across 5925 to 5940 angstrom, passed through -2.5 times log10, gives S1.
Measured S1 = -0.11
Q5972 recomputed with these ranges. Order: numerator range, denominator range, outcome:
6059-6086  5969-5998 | 1.04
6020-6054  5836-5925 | 1.14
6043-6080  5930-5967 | 1.06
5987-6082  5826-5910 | 1.11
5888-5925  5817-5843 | 0.90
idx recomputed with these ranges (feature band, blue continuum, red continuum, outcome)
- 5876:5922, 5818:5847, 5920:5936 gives 5.1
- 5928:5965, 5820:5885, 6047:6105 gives 0.4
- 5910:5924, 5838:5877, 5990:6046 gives 0.3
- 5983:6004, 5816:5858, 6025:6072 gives 0.5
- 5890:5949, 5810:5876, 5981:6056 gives 3.9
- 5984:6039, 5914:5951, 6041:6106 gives -0.7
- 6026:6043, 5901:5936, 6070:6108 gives -1.1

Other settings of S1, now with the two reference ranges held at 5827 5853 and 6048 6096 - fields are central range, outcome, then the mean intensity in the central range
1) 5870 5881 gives 0.08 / 16.9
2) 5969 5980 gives 0.08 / 16.5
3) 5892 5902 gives 0.26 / 14.2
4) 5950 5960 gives 0.01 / 17.6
